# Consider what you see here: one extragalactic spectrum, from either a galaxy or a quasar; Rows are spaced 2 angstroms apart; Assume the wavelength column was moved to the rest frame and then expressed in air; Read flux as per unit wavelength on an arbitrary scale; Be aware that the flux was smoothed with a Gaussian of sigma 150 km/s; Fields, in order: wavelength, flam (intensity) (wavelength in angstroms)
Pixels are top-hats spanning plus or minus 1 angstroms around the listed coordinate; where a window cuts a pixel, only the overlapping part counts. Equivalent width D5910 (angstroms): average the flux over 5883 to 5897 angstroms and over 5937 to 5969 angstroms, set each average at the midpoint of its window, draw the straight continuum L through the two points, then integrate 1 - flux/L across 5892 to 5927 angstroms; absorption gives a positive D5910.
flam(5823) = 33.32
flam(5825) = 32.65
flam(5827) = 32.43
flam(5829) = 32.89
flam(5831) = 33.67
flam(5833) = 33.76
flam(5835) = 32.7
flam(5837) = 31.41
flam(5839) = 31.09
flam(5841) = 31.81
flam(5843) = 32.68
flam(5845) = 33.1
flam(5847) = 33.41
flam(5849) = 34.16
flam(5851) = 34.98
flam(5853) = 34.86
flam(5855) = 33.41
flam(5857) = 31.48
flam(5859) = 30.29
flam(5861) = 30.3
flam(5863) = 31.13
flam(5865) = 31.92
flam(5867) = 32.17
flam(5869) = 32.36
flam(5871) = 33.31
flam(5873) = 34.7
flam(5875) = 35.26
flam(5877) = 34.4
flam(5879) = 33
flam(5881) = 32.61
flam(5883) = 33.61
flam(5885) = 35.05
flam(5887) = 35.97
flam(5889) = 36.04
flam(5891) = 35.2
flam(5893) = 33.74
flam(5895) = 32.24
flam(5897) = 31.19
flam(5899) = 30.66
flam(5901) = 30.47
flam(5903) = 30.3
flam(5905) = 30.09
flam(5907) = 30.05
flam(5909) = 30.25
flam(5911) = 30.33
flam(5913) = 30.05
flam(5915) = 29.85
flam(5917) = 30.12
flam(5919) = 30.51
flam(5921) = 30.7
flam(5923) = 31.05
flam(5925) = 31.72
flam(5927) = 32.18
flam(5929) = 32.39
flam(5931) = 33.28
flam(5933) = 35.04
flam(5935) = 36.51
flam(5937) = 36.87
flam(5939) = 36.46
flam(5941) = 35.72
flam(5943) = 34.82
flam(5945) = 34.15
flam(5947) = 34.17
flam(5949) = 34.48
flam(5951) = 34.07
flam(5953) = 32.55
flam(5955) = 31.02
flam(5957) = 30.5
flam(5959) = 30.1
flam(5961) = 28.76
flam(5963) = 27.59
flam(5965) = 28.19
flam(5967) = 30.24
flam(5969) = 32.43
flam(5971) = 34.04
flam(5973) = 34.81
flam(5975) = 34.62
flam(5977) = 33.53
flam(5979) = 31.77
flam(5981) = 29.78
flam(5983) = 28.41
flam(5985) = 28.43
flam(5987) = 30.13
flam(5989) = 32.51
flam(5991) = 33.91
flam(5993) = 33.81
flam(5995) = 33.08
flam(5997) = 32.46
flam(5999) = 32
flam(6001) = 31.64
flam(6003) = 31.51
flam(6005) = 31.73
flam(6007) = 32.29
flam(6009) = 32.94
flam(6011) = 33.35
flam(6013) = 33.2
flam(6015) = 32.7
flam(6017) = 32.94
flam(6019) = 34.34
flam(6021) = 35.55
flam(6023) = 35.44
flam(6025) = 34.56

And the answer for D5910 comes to 3.0 angstroms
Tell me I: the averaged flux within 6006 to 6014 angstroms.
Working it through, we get 32.9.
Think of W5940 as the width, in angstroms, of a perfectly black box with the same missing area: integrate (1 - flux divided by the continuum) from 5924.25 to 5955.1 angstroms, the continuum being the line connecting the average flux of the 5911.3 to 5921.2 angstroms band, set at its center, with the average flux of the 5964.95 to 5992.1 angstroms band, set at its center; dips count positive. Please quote -3.4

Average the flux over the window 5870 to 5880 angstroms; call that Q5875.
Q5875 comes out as 34.1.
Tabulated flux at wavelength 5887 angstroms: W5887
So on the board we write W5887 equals 35.97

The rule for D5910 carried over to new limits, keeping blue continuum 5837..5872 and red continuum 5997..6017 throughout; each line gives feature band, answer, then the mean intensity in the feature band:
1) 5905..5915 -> 0.71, 30.1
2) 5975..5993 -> 0.56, 31.4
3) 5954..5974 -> 1.02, 30.8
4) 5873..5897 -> -1.27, 34.2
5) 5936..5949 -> -1.15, 35.3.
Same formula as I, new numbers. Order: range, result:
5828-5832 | 33.3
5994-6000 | 32.5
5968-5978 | 33.9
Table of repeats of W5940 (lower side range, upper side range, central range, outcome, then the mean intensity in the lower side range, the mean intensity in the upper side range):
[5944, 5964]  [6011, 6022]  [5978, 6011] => 1.3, 31.7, 33.7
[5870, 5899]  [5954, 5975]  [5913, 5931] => 0.8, 33.9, 31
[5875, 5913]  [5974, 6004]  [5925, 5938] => -0.8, 32.5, 31.8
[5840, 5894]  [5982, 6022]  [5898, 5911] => 1.1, 33.4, 32.3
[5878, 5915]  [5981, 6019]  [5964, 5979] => -0.2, 32.2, 32.1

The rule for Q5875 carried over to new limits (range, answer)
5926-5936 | 33.9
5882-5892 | 35.2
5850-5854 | 34.9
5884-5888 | 35.5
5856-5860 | 30.9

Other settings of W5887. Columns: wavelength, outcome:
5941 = 35.72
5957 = 30.5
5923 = 31.05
